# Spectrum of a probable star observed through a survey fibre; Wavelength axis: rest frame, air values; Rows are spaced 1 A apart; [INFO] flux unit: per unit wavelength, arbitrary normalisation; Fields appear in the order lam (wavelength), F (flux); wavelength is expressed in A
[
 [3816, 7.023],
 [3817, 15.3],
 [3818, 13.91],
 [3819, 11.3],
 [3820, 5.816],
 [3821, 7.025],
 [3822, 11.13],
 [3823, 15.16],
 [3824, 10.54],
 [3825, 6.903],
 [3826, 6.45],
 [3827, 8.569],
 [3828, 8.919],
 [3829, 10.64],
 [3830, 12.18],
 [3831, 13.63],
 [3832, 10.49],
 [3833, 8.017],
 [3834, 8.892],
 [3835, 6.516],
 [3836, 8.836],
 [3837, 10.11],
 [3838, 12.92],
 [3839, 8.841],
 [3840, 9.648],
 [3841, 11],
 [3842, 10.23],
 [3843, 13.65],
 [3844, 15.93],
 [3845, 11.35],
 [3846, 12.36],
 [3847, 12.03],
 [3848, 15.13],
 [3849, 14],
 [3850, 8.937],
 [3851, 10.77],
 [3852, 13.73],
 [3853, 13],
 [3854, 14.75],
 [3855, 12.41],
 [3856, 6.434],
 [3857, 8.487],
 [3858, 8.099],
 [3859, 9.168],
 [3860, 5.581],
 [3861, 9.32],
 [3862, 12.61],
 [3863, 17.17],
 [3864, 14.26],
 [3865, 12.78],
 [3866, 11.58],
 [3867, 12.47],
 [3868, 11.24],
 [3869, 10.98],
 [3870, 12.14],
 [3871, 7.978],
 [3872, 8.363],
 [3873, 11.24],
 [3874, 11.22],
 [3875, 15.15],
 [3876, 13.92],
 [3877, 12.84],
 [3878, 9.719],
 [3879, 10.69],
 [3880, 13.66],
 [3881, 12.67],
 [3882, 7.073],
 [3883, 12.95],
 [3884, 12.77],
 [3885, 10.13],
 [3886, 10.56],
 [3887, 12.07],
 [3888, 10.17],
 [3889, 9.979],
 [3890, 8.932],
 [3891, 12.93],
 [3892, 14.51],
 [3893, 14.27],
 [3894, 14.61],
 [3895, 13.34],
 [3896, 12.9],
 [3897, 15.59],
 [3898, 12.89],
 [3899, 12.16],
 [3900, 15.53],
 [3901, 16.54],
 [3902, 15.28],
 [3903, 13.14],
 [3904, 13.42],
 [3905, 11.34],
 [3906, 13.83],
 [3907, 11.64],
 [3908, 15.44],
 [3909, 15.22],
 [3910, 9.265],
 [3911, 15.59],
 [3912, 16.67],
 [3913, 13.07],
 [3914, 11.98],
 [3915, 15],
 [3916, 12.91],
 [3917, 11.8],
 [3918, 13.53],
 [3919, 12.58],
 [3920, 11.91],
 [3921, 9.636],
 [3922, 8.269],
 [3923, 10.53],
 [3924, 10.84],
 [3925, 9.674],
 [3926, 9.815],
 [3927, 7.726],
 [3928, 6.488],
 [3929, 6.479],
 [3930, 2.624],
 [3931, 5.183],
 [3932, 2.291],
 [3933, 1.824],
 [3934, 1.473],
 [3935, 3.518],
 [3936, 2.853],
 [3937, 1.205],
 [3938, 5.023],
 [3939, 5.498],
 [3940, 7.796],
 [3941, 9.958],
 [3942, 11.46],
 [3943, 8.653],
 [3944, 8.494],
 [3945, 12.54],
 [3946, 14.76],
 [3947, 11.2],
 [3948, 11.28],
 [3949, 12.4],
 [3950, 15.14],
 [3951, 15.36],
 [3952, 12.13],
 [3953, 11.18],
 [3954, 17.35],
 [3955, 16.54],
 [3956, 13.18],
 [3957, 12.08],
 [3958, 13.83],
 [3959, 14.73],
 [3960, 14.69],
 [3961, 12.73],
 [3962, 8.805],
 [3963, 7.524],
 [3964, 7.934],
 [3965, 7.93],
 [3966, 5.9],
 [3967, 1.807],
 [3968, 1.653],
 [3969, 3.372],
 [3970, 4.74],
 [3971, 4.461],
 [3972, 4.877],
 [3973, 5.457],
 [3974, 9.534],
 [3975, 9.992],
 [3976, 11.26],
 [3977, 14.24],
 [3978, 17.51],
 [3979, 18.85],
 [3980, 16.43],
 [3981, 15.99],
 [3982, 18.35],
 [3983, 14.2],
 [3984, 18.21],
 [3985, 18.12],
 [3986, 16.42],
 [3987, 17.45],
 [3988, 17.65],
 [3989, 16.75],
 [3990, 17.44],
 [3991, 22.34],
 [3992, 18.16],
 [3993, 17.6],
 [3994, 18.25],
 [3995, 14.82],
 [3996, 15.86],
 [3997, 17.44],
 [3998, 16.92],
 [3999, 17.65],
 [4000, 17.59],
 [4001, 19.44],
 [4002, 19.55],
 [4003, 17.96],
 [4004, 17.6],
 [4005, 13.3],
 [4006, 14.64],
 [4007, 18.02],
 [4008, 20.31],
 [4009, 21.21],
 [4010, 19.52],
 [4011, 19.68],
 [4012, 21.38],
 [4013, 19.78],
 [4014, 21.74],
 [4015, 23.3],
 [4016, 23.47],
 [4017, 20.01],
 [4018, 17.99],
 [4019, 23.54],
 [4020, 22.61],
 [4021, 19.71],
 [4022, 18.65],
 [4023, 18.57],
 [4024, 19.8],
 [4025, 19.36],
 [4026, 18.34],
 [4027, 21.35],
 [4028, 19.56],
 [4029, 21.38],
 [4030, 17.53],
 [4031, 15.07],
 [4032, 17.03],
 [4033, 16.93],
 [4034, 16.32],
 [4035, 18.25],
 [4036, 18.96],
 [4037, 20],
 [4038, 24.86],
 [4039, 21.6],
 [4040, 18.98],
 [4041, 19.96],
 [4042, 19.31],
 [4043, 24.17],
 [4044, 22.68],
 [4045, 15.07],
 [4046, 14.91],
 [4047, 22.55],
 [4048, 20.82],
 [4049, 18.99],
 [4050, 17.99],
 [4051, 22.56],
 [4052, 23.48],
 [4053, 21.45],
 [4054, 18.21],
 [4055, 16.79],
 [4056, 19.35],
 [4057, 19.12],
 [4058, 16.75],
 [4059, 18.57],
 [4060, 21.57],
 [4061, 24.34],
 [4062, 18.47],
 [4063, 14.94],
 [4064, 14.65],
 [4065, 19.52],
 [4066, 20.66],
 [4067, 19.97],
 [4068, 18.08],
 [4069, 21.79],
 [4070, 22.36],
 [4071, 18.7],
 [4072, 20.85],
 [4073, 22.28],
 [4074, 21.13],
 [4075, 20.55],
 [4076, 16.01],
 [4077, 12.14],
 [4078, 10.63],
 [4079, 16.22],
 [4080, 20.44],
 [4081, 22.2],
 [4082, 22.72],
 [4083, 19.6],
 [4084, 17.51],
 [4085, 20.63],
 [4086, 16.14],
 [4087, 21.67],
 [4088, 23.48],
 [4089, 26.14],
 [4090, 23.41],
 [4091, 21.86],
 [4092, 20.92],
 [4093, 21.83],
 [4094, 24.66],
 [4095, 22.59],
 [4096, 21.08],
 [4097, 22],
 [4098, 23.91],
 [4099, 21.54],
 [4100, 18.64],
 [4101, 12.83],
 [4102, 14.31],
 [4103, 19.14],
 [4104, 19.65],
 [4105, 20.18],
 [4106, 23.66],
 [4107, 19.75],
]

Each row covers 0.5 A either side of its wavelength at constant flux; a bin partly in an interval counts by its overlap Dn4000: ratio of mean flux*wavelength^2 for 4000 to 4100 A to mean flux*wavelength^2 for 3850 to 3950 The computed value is 1.96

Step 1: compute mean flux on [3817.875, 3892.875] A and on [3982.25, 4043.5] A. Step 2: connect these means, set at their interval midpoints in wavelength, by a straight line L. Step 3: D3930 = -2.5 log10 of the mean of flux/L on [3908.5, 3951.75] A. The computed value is 0.47 mag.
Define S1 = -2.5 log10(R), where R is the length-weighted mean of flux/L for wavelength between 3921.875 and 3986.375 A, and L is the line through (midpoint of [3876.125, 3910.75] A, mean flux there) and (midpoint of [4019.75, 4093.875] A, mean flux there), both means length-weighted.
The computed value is 0.48 mag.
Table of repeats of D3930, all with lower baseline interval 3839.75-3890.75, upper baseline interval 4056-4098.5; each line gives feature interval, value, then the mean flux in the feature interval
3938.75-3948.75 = 0.38 mag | 10.3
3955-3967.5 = 0.42 mag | 10.4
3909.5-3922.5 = 0.09 mag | 12.5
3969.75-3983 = 0.32 mag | 11.9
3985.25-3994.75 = -0.09 mag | 17.9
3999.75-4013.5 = -0.09 mag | 18.6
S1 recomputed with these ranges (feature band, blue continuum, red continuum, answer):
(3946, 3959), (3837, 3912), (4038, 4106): 0.122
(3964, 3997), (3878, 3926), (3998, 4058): 0.294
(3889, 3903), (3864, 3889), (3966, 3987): -0.193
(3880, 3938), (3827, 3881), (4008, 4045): 0.267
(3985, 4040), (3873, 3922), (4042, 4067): -0.072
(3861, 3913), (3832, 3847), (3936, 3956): -0.175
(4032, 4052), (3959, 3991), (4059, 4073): -0.122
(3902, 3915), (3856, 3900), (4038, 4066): -0.039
